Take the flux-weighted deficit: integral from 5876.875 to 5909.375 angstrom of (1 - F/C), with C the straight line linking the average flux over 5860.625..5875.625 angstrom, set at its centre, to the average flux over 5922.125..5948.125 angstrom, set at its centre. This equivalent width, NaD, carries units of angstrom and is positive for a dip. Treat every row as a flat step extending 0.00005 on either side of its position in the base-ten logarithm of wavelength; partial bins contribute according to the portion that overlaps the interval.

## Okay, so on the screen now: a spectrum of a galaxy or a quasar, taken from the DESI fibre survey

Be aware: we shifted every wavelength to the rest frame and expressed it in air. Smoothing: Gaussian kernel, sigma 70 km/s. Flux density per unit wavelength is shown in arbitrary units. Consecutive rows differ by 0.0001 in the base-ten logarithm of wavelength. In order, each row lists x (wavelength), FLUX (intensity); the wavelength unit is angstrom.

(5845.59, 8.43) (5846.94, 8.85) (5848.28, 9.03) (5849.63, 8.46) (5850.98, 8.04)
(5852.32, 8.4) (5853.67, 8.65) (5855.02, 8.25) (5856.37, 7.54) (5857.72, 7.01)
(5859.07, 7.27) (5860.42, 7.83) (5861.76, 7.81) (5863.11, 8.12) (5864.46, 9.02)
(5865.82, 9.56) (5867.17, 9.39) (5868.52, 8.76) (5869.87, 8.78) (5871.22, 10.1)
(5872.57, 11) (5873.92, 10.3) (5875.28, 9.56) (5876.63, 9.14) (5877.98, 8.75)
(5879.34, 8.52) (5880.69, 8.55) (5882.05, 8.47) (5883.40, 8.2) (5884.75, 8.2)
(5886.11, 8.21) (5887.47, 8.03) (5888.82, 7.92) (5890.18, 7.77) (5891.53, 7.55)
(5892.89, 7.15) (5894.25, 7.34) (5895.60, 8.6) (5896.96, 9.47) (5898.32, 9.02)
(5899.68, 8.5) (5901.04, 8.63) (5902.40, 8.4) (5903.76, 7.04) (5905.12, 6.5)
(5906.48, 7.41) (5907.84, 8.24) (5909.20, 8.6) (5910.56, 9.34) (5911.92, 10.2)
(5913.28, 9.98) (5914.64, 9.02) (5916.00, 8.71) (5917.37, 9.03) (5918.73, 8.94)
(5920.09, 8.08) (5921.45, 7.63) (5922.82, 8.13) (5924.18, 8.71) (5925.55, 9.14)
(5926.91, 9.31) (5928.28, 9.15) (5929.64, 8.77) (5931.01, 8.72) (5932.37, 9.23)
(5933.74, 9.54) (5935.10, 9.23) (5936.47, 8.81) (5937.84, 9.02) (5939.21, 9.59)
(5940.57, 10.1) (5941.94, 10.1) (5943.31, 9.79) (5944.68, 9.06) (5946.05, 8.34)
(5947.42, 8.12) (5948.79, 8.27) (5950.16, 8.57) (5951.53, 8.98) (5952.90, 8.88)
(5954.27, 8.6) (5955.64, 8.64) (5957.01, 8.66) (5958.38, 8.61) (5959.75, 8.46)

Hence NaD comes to 3.76 angstrom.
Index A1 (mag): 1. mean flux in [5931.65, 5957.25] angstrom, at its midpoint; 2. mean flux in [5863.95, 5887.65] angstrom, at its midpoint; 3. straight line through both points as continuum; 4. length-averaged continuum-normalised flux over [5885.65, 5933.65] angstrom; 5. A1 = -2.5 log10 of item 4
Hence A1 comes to 0.07 mag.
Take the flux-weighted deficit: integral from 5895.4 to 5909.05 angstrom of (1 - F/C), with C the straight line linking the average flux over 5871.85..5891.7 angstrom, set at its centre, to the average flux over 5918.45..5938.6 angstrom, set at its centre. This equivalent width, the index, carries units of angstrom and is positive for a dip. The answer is 0.9 angstrom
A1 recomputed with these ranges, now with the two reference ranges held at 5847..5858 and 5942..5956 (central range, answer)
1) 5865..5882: -0.12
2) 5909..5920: -0.07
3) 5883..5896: 0.08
